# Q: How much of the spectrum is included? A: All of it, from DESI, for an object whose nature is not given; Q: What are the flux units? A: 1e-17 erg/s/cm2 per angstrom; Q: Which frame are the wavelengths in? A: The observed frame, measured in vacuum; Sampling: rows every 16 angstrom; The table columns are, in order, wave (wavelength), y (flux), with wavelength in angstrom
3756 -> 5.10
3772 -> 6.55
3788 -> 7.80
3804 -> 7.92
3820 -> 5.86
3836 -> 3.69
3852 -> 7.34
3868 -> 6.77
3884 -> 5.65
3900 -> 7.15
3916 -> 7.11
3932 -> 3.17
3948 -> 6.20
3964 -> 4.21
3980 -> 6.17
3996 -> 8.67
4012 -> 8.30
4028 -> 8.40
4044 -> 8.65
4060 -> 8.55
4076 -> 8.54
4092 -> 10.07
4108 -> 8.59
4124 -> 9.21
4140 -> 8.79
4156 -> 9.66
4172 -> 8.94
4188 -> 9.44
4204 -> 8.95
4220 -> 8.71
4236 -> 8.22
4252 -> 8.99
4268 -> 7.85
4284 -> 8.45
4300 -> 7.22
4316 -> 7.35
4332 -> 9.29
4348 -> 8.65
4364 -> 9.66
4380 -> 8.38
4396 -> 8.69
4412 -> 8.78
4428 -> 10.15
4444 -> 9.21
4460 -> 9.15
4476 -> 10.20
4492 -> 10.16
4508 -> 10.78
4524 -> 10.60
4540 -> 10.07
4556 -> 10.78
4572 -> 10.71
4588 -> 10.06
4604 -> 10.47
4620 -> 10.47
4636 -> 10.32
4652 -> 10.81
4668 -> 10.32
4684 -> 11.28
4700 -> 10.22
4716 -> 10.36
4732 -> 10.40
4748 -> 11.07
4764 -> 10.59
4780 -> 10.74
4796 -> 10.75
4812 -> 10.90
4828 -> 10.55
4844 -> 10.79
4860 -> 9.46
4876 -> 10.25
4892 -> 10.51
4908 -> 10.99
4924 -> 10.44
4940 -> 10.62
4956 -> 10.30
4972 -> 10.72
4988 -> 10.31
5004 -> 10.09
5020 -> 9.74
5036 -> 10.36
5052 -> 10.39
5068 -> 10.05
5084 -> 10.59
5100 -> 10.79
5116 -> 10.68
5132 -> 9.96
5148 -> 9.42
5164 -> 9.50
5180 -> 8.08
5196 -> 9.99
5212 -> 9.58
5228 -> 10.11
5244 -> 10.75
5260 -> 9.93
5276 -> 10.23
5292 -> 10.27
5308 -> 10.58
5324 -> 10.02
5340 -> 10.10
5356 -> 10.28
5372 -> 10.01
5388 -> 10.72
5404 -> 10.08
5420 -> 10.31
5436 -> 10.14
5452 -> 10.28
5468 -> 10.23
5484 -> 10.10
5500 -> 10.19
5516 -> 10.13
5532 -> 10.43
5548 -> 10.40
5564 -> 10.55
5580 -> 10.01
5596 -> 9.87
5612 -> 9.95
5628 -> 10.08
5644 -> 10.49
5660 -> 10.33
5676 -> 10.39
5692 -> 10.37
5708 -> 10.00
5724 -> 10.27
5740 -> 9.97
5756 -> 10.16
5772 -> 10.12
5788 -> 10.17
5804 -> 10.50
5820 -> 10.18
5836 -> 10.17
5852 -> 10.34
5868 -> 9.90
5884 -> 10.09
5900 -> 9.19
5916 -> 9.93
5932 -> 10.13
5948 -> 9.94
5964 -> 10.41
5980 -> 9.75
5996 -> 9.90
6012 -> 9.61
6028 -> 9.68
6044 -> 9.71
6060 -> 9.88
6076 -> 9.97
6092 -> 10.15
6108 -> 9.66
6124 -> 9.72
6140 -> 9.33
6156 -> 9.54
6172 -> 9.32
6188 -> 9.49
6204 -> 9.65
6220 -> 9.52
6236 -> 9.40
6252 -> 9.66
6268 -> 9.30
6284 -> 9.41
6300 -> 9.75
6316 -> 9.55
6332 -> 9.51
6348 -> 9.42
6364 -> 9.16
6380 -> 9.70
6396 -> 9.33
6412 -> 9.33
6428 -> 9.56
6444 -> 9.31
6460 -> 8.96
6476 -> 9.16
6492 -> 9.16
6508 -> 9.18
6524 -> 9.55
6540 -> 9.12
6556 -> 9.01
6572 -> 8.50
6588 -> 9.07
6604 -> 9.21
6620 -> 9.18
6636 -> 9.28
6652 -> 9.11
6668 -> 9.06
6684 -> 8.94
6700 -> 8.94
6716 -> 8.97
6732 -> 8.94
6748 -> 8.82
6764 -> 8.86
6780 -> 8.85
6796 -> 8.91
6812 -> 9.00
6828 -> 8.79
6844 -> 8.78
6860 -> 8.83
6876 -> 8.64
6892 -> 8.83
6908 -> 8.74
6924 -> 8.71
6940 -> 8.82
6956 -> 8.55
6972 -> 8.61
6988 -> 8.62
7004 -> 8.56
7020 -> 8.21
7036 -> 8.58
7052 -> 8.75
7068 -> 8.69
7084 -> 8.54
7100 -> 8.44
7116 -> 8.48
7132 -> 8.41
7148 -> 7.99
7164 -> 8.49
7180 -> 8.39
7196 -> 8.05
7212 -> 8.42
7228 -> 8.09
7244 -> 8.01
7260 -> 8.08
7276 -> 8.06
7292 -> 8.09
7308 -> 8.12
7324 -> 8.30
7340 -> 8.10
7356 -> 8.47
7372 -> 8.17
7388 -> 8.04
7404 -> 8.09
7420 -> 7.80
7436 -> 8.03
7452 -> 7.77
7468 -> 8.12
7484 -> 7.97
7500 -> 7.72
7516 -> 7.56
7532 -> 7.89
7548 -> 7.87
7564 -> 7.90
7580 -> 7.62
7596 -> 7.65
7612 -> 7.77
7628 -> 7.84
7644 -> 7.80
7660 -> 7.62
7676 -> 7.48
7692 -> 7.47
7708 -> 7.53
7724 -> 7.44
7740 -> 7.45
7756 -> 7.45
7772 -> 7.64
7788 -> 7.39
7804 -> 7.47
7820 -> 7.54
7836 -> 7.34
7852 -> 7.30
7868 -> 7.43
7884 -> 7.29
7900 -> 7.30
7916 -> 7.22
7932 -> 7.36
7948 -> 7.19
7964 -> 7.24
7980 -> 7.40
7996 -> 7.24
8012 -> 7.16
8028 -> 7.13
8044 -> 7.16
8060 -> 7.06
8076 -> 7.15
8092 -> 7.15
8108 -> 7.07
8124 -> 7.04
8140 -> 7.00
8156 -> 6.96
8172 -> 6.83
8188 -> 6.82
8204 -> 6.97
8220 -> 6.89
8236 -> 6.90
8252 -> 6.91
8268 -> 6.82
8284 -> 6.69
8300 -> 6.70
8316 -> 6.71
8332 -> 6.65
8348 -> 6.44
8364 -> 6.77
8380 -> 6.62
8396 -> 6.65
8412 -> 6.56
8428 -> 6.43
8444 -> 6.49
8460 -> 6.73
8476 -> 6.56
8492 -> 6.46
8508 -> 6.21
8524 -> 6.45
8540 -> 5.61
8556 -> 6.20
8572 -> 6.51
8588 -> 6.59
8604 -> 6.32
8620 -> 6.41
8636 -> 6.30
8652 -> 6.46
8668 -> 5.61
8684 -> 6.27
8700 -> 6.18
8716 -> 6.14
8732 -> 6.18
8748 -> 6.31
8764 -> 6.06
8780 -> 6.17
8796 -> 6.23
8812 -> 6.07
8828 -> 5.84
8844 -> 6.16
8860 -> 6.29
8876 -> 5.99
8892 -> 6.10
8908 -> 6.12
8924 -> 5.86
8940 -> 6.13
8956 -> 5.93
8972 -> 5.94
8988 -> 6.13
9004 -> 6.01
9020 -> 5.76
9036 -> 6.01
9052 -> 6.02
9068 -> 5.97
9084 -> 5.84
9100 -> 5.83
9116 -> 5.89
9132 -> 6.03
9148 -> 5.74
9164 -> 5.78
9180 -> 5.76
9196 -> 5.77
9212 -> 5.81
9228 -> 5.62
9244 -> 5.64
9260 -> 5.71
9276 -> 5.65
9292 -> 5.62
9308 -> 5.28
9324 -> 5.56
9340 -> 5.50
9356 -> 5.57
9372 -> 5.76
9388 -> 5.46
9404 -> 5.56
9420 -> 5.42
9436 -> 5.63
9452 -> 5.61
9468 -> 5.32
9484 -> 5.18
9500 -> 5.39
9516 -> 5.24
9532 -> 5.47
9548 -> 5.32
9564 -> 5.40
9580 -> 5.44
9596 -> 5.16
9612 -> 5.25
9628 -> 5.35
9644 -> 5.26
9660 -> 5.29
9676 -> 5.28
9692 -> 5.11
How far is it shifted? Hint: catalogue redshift 0.00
